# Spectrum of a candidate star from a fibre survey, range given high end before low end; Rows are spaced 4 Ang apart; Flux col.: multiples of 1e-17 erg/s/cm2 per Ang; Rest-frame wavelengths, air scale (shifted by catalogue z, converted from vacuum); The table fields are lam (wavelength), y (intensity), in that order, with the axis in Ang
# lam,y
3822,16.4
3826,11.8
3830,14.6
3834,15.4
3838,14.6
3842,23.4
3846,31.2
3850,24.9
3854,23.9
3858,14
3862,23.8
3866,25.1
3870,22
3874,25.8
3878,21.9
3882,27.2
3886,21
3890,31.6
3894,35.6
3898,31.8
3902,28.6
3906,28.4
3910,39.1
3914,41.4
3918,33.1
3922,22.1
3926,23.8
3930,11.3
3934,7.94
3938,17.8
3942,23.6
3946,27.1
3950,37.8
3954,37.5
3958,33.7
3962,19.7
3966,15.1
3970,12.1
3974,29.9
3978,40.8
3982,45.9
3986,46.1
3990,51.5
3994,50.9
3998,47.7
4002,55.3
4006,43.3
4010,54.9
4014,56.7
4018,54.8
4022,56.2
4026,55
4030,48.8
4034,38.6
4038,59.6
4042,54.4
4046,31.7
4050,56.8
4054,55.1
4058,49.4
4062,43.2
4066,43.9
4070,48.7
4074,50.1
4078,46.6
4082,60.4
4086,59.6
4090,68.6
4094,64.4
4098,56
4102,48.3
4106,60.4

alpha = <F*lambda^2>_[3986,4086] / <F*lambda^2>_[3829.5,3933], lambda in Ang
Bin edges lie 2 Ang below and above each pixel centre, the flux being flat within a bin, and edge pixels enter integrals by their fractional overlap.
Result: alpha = 2.2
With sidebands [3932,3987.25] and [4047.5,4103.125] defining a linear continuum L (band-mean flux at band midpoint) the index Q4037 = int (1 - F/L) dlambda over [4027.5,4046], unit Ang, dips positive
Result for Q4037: -1.4 Ang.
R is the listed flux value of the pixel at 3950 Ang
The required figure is 37.8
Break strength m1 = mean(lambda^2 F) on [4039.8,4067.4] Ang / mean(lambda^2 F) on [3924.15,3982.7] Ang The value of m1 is 2.00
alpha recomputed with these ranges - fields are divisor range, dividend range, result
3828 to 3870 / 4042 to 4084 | 2.58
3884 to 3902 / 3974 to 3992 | 1.55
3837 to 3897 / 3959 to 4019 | 1.78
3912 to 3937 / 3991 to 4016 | 2.33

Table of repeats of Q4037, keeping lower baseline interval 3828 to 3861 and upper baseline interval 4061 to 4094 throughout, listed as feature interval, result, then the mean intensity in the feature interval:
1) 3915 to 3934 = 5.69 Ang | 22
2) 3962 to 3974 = 6.53 Ang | 17.3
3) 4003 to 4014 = -1.81 Ang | 51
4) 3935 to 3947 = 4.56 Ang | 21.2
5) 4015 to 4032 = -2.97 Ang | 53.9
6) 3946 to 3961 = 0.79 Ang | 34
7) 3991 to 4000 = -1.65 Ang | 49.5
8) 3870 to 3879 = 0.35 Ang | 23.7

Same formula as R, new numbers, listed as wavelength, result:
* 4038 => 59.6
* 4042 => 54.4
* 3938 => 17.8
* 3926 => 23.8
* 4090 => 68.6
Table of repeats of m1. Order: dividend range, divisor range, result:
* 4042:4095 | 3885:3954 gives 2.04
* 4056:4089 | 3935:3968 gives 2.08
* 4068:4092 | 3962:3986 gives 1.99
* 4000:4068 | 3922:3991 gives 1.88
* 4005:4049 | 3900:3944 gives 2.12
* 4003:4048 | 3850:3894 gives 2.25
